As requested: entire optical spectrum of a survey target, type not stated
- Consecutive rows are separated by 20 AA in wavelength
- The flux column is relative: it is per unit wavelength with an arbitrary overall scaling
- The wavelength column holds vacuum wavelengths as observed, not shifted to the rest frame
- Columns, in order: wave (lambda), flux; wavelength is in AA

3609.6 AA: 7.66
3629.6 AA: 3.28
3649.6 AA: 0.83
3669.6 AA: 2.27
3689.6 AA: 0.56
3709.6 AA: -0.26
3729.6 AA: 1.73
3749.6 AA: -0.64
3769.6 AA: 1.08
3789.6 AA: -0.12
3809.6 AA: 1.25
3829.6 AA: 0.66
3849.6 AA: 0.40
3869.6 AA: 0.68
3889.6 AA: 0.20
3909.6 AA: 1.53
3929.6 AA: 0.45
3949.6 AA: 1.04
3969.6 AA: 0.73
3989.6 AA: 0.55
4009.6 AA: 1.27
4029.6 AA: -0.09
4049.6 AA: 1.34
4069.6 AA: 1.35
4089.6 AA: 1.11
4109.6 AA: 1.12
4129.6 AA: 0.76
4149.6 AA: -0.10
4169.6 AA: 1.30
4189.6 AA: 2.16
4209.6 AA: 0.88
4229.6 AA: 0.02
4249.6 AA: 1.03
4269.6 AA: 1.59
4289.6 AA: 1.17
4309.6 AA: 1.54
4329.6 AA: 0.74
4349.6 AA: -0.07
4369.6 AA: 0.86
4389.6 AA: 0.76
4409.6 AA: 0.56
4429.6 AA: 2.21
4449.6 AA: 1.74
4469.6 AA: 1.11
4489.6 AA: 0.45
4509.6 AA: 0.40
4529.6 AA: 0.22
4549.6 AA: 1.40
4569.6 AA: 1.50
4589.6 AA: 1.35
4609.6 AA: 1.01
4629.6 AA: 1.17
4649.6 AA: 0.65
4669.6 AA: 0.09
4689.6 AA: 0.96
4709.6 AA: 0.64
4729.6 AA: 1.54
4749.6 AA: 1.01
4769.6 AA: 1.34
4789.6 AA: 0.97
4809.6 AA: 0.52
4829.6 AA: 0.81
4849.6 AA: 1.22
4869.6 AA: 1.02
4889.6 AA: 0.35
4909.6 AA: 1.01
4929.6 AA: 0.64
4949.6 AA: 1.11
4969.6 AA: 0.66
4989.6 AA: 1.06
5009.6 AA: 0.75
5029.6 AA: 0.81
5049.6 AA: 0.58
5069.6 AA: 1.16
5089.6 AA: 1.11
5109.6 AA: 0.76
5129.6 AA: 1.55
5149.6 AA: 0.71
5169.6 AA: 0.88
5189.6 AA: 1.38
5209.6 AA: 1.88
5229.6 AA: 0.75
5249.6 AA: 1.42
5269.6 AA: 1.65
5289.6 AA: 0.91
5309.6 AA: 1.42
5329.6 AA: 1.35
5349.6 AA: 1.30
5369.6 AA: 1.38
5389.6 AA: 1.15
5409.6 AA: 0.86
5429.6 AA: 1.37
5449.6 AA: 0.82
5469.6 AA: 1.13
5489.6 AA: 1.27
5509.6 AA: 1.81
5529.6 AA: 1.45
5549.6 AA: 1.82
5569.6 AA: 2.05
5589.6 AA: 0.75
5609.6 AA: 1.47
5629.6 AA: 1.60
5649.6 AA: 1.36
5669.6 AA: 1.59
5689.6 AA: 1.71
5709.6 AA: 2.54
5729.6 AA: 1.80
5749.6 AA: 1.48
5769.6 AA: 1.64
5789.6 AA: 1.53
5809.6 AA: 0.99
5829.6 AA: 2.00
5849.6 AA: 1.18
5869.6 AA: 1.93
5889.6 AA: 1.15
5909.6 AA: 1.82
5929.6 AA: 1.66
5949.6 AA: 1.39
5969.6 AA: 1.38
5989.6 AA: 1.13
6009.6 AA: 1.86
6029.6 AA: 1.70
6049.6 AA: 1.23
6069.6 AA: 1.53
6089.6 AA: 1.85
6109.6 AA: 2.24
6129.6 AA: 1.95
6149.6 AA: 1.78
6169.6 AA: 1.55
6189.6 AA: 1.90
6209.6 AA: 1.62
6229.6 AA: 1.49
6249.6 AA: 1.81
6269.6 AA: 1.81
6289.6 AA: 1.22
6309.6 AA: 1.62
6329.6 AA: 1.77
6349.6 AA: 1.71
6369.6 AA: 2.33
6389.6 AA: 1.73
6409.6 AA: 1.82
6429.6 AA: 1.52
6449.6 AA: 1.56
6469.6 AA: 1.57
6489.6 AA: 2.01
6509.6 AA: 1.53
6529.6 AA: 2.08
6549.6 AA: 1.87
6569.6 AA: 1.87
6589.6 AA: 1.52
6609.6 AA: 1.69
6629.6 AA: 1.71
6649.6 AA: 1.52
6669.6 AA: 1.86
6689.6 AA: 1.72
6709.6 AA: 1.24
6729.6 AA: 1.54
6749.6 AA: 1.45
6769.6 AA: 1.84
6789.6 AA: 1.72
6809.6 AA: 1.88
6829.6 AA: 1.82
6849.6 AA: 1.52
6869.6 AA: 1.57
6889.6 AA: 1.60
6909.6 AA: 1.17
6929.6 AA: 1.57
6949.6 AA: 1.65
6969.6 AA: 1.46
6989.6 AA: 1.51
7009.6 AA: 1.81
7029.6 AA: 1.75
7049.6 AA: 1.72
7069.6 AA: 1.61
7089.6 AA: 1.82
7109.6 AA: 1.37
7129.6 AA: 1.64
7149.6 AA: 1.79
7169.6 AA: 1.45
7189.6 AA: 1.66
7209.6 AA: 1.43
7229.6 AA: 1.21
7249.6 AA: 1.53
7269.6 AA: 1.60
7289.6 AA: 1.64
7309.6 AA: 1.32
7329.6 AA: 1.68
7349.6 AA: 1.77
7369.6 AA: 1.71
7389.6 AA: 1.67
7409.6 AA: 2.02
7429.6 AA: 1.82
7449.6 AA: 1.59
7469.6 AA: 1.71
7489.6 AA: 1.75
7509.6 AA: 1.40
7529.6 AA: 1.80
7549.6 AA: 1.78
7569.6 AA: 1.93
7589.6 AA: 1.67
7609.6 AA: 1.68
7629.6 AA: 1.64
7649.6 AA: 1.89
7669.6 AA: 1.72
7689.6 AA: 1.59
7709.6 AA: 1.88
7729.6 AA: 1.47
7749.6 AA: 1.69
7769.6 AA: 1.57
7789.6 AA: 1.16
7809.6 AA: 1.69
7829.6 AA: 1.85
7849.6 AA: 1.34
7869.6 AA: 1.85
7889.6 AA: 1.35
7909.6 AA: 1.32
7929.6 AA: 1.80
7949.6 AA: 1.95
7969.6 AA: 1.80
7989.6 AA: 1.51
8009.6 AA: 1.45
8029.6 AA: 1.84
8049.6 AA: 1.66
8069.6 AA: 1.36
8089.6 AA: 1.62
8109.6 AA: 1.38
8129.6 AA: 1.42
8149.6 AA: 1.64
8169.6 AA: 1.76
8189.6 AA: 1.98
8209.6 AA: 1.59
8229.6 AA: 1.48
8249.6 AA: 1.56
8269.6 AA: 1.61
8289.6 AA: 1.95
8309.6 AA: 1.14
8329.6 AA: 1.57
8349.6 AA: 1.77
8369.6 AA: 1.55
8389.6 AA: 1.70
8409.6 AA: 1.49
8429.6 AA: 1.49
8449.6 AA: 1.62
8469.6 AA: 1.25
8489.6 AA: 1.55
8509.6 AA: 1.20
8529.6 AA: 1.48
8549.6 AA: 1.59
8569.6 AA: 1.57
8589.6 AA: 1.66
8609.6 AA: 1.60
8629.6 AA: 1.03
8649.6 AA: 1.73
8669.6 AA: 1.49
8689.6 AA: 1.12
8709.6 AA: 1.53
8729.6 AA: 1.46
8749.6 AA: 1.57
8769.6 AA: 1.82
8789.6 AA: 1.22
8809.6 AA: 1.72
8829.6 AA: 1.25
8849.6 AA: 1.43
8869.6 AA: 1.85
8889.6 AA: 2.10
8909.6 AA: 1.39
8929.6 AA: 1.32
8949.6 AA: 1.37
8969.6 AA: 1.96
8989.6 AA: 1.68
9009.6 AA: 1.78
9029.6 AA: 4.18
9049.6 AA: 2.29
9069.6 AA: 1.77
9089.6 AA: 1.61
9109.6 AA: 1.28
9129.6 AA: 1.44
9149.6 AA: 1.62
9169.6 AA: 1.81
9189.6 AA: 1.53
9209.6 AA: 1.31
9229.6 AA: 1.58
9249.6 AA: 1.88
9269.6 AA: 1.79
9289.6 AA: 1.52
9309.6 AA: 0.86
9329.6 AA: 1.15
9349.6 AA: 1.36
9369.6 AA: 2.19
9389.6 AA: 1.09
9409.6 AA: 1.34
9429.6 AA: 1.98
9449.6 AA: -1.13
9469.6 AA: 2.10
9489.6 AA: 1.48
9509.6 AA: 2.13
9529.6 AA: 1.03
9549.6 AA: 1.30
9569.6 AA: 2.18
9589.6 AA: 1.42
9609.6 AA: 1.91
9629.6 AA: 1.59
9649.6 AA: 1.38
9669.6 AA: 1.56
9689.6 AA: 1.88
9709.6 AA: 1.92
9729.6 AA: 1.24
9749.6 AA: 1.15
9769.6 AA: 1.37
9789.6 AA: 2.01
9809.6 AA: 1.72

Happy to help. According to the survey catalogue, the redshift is 0.38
